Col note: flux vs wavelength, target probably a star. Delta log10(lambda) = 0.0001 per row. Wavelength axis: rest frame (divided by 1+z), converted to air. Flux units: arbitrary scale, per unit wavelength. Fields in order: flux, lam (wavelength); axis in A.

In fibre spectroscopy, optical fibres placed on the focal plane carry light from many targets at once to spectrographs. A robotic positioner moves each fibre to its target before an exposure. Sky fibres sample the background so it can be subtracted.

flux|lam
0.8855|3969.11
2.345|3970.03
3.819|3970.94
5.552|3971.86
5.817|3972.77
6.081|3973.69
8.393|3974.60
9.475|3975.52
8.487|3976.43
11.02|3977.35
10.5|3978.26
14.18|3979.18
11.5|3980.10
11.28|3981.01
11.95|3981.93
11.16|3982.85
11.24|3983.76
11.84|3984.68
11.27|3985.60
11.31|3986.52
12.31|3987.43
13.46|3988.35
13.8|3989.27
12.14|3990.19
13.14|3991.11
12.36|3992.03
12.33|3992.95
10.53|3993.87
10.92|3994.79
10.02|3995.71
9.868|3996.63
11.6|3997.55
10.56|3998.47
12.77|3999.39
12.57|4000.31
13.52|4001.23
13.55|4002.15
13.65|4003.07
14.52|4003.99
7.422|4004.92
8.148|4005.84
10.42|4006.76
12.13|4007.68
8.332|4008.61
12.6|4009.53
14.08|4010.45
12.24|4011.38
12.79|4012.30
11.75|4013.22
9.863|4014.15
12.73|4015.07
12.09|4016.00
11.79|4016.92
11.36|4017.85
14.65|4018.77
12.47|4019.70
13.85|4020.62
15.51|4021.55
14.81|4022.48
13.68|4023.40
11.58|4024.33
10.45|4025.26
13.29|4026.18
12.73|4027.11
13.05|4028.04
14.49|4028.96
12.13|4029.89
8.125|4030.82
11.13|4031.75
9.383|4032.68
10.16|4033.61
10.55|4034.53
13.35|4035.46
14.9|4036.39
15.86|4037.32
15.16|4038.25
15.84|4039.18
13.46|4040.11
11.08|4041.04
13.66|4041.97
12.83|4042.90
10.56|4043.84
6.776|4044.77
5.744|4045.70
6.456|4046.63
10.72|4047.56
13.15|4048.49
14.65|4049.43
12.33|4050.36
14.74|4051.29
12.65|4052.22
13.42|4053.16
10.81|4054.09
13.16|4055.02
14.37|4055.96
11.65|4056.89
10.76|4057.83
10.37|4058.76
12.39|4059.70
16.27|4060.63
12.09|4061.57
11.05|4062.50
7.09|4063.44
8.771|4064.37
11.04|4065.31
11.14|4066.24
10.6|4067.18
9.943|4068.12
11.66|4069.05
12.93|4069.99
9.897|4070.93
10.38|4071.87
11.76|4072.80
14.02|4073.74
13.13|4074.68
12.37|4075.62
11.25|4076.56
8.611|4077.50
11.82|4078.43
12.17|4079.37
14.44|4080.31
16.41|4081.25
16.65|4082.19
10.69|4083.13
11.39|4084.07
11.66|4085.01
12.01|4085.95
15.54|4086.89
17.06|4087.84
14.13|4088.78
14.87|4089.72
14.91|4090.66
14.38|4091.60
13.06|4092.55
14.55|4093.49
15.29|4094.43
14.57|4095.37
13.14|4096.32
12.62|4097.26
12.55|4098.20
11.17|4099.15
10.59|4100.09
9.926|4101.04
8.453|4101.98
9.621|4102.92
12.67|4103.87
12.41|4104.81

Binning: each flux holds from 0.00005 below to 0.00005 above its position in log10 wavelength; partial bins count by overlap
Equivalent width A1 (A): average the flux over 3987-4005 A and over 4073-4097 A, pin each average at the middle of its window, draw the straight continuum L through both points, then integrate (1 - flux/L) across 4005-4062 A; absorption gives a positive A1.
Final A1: 2.6 A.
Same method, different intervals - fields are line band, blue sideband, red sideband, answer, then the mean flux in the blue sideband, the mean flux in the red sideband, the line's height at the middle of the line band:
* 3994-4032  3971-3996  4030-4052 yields -2.6 A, 10.7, 11.8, 11.3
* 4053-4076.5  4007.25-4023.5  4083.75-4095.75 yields 3.4 A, 12.6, 14.1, 13.6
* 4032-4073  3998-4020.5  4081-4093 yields 4.3 A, 12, 14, 13.1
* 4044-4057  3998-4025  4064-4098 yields 1.1 A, 12.2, 12.8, 12.5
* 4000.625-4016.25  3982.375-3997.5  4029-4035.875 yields -0.5 A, 11.7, 10.9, 11.4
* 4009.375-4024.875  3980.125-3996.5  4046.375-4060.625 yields -1.0 A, 11.8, 12.3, 12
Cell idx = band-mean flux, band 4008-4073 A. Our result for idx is 12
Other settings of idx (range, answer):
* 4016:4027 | 13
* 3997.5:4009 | 11.5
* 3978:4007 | 11.8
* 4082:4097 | 13.9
